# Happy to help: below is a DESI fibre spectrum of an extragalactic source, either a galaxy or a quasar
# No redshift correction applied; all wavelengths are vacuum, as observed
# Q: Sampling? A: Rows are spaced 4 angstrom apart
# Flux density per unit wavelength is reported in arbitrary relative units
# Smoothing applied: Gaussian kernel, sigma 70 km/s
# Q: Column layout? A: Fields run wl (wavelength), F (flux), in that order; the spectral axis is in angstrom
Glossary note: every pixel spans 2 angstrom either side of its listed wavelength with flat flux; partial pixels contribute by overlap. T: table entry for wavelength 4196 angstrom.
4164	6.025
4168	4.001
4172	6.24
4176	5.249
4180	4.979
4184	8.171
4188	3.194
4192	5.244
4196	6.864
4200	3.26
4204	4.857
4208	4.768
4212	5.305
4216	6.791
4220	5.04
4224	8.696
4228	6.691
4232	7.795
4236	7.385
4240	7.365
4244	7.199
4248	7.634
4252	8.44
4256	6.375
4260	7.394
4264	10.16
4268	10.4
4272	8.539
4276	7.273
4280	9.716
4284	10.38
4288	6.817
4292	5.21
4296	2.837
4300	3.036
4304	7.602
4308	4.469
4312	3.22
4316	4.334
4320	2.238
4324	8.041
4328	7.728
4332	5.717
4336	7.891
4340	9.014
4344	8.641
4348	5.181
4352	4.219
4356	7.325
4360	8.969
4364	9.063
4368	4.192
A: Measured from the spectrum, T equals 6.864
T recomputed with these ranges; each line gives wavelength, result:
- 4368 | 4.192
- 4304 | 7.602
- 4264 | 10.16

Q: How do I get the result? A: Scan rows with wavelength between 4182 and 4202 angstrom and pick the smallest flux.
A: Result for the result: 3.194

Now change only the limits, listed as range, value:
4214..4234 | 5.04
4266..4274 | 8.539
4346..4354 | 4.219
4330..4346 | 5.717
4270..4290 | 6.817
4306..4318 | 3.22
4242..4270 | 6.375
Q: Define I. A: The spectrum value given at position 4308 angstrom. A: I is 4.469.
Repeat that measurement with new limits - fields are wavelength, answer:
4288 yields 6.817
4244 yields 7.199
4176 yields 5.249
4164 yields 6.025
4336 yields 7.891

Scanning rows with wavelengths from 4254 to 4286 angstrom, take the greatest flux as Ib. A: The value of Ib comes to 10.4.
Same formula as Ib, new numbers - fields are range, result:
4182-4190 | 8.171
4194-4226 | 8.696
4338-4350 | 9.014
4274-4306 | 10.38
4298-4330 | 8.041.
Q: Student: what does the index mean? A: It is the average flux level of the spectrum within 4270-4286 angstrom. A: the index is 8.98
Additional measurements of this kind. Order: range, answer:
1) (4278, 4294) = 8.03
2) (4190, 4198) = 6.05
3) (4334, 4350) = 7.68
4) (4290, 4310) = 4.63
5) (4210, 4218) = 6.05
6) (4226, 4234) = 7.24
